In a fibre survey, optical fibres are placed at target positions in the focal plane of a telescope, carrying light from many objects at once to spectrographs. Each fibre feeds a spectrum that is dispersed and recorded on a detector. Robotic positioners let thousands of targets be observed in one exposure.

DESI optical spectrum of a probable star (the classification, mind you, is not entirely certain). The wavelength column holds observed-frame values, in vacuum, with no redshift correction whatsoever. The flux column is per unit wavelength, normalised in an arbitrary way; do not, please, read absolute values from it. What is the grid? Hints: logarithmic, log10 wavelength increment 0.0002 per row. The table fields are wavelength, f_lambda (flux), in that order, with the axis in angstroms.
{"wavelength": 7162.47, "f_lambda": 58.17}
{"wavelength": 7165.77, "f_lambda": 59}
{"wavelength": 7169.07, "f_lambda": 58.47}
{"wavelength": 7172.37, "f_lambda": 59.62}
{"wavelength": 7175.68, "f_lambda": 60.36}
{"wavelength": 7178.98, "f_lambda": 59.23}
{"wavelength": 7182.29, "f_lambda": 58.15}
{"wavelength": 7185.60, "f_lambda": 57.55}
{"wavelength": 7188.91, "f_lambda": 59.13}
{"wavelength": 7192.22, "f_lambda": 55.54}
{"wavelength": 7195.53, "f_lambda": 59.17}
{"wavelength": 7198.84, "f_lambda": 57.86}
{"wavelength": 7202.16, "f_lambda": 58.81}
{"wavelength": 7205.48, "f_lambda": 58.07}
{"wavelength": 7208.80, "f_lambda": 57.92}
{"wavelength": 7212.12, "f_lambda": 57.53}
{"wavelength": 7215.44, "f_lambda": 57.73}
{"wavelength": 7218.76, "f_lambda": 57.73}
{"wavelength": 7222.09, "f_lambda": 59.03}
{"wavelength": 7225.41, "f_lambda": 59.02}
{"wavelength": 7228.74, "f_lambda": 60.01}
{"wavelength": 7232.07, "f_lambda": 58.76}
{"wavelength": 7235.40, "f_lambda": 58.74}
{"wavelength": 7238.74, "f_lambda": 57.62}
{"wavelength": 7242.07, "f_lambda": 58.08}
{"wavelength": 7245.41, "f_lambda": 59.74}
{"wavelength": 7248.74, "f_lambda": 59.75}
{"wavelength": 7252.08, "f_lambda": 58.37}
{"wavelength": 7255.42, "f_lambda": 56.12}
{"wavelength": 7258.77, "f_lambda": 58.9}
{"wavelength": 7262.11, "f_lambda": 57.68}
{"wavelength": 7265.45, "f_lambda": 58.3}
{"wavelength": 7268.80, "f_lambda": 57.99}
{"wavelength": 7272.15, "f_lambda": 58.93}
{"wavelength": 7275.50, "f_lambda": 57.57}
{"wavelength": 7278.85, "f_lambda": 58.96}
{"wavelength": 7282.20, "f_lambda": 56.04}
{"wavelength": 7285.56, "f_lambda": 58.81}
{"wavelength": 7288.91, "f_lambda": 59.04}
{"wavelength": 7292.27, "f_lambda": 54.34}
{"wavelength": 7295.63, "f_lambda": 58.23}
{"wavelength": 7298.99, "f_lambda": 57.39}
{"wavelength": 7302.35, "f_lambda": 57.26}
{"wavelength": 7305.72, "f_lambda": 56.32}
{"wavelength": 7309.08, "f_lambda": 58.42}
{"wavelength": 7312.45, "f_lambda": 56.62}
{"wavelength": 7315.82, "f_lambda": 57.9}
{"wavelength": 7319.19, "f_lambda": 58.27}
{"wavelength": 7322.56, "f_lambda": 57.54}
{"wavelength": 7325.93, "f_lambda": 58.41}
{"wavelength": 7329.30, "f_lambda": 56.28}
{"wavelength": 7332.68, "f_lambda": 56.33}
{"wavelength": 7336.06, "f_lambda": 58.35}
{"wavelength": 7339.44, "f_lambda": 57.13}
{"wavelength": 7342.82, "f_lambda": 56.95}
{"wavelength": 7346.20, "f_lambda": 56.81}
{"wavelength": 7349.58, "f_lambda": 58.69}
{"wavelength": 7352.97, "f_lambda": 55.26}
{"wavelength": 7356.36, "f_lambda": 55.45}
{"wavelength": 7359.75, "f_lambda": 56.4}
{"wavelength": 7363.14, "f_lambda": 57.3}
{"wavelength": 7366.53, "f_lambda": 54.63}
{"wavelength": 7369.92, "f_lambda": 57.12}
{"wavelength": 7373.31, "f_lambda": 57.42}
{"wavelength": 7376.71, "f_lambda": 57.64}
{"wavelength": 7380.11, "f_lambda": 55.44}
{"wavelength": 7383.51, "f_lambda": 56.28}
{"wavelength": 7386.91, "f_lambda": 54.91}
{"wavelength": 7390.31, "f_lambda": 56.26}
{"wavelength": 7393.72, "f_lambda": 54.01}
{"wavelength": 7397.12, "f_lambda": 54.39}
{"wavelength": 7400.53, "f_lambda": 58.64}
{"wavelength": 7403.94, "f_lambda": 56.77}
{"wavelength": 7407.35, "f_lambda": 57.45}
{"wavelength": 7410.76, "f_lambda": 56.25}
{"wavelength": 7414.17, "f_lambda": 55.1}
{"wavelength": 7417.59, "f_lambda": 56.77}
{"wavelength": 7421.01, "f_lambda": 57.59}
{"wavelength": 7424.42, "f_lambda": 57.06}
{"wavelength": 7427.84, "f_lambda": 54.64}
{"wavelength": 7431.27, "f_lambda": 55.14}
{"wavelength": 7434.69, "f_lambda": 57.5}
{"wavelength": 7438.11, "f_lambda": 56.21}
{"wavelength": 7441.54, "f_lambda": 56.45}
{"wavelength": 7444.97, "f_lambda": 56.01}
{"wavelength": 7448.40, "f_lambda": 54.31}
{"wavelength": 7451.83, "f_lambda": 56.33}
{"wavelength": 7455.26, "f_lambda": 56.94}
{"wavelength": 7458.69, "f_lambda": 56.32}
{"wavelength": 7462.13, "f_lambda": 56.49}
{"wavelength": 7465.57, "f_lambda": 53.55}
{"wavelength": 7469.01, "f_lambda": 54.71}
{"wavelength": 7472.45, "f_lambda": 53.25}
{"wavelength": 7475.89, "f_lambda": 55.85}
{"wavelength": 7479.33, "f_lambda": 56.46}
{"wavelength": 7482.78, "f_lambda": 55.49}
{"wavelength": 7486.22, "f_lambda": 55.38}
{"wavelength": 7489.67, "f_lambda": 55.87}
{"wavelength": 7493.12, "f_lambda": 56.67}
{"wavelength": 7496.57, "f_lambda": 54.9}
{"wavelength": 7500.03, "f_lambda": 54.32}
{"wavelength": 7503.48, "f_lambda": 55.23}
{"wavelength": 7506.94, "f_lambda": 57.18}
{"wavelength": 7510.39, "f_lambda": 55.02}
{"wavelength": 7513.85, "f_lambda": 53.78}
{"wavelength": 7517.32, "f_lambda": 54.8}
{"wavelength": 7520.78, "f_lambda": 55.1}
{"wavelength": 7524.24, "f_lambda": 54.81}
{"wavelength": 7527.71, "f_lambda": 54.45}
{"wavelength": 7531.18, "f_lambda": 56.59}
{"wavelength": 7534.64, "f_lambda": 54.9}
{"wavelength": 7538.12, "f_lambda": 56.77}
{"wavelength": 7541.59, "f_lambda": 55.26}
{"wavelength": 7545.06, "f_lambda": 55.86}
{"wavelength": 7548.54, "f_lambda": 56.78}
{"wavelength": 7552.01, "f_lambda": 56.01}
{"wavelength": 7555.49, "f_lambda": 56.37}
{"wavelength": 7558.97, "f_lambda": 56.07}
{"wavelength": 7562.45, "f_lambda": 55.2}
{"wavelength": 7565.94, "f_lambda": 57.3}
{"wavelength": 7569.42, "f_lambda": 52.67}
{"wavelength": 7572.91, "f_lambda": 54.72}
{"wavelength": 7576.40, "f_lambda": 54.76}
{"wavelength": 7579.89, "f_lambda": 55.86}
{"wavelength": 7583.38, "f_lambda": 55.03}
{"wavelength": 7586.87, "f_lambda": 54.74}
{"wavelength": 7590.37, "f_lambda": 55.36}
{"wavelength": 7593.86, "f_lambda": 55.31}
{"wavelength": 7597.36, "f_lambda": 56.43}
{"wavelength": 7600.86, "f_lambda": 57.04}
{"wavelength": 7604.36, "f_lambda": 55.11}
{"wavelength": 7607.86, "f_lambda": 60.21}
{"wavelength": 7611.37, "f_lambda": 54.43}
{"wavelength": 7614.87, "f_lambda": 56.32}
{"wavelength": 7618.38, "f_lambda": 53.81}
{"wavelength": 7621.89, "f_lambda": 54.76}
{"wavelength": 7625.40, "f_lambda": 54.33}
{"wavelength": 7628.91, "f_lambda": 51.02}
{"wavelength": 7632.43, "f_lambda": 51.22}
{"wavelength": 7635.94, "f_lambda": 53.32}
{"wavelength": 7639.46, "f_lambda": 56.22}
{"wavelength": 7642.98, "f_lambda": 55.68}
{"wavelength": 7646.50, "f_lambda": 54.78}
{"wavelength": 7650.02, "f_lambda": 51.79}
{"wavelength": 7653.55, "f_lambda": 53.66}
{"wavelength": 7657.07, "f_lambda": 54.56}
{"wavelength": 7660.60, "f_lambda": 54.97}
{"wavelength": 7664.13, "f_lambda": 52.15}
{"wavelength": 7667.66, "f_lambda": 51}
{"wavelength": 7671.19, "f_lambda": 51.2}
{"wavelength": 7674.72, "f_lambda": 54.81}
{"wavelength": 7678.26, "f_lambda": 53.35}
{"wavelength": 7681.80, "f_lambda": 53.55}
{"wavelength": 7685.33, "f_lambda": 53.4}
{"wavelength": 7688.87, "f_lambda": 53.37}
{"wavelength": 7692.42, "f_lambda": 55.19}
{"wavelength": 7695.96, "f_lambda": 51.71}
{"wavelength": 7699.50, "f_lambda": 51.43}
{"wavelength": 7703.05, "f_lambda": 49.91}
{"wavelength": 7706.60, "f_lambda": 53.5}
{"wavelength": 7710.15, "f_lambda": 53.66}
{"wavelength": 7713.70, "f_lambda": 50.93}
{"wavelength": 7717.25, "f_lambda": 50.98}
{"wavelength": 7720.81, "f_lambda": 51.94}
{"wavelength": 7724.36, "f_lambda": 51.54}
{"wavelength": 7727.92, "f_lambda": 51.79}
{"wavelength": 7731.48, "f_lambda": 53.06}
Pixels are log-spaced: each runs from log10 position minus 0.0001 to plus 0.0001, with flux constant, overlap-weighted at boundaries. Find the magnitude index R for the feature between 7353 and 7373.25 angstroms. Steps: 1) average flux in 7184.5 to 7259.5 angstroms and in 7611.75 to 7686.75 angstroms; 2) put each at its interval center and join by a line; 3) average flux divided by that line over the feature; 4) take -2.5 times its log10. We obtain 0.01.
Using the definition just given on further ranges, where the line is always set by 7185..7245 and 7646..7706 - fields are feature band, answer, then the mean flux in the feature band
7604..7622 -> -0.04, 55.9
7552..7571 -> -0.03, 55.6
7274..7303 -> 0.00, 57.5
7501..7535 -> -0.01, 55.2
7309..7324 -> -0.01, 57.7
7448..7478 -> 0.00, 55.4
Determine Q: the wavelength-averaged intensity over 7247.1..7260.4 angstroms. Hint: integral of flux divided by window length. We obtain 58.2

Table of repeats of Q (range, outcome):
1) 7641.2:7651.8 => 54.1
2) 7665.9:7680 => 52.6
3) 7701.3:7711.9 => 52.3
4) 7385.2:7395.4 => 55.1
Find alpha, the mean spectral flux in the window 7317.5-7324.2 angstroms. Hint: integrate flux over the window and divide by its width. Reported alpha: 57.9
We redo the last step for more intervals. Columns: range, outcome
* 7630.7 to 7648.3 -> 54.3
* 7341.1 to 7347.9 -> 56.9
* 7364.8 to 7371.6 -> 55.9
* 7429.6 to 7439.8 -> 56.3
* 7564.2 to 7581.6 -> 55.1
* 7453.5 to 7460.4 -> 56.7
